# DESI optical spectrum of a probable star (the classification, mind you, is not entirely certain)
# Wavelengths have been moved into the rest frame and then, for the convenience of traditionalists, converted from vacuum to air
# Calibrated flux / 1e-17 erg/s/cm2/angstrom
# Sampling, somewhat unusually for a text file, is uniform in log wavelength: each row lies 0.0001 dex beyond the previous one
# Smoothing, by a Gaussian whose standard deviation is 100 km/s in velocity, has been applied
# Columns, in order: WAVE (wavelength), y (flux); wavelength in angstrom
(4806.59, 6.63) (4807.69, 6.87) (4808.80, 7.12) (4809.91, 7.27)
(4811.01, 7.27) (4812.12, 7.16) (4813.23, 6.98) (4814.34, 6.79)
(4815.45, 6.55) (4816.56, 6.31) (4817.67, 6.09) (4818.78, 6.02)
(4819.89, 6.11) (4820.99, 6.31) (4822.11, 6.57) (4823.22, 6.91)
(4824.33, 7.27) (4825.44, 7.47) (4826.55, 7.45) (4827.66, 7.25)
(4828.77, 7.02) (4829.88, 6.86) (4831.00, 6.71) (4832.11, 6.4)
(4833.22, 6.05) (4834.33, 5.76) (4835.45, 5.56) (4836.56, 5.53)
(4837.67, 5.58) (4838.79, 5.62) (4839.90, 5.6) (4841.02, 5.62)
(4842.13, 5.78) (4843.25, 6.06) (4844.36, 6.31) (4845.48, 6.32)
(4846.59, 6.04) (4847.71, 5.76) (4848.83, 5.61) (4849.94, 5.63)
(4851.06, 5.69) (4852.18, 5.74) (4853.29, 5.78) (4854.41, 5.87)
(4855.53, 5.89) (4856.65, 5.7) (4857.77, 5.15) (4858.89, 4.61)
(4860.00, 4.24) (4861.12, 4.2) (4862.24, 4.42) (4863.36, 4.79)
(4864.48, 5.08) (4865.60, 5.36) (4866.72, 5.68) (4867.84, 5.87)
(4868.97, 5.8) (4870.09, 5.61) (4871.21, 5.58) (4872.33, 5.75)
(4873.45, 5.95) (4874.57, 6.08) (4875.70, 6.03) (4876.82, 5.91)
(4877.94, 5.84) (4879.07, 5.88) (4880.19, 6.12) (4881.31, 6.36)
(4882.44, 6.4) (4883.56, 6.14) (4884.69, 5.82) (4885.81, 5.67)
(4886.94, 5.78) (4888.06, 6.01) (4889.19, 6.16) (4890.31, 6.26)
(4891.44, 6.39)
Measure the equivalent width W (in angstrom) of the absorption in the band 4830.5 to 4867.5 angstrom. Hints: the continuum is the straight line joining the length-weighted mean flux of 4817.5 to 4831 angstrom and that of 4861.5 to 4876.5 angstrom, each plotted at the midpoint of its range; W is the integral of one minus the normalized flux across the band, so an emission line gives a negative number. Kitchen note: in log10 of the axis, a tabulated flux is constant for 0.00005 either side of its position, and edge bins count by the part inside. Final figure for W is 3.2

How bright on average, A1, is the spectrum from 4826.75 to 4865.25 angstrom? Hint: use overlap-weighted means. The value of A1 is 5.73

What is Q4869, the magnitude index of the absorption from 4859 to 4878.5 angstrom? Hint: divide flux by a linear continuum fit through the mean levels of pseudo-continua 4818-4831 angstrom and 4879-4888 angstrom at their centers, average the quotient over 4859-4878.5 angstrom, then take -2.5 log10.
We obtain 0.15 mag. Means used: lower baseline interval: 6.82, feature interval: 5.41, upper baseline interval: 6.03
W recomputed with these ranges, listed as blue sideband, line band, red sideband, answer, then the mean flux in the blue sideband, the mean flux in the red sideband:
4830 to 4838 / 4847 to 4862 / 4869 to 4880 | 1.4 angstrom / 6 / 5.86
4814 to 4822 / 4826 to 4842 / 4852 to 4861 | -0.8 angstrom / 6.31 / 5.3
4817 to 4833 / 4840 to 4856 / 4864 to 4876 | 0.9 angstrom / 6.73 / 5.7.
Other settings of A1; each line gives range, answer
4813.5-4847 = 6.34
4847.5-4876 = 5.45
